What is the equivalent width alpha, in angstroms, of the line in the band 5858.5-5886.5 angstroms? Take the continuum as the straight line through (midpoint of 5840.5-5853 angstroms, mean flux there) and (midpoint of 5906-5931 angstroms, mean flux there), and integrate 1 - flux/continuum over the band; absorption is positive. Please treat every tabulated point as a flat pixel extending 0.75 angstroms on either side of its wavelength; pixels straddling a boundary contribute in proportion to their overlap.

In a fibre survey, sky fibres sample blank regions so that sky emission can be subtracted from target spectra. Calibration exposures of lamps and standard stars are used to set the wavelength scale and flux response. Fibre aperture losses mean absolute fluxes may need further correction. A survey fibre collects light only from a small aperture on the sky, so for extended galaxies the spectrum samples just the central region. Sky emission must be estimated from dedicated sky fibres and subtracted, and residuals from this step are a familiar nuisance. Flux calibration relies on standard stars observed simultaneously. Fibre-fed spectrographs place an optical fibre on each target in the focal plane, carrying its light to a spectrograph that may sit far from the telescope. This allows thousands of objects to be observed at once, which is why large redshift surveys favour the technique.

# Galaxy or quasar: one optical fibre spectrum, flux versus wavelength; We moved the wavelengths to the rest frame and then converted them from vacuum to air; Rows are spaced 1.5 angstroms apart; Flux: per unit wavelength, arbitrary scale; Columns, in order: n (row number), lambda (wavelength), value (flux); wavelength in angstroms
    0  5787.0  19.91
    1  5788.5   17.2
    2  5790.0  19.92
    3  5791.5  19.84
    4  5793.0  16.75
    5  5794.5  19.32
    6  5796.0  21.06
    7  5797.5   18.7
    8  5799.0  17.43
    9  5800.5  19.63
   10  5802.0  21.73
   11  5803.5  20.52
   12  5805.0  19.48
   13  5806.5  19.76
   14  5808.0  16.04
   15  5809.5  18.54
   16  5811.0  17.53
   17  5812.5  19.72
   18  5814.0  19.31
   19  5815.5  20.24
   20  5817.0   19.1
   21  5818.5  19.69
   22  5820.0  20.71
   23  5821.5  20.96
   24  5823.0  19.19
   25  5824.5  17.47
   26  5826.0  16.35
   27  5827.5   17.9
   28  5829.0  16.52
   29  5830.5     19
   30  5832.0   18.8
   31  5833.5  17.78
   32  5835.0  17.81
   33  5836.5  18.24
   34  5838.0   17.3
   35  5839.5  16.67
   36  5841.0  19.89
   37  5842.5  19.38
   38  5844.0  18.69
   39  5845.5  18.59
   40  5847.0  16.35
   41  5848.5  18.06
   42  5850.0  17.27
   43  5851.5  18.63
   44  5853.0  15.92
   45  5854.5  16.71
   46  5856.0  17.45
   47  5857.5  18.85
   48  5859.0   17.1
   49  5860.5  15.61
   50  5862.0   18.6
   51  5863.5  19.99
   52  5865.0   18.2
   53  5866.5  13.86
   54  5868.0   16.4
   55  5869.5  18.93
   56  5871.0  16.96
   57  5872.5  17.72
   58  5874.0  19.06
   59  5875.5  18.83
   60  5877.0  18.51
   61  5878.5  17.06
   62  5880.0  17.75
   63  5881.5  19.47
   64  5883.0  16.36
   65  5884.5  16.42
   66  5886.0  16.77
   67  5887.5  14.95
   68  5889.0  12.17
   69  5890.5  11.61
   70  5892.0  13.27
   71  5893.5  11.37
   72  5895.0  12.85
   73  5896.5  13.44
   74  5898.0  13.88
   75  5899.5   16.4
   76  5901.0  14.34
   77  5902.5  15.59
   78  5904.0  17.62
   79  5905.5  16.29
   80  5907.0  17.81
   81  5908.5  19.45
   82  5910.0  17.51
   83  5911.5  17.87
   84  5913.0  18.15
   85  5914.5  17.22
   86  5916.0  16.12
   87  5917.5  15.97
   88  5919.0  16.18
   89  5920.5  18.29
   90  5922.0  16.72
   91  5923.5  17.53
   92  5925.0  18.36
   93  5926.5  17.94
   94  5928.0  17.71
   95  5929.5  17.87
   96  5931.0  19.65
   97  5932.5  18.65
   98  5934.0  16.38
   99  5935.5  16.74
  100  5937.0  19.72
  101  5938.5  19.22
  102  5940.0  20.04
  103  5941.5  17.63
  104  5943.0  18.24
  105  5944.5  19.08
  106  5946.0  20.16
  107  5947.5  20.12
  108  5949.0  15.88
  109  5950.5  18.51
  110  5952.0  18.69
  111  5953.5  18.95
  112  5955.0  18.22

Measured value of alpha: 0.6 angstroms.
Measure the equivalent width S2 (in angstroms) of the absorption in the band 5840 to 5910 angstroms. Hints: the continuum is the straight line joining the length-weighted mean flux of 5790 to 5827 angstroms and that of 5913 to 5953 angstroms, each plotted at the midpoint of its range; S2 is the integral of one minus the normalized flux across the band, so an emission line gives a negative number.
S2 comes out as 6.8 angstroms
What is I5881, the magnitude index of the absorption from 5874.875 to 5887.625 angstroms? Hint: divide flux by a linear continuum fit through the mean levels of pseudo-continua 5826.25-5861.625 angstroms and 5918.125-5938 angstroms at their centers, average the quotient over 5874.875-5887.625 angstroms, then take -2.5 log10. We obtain 0.02 mag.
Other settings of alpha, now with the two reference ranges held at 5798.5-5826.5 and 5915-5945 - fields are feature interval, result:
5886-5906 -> 4.4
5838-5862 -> 1.4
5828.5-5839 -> 0.6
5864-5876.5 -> 0.7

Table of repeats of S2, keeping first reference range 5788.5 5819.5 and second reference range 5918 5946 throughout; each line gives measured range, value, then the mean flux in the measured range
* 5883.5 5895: 2.9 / 13.8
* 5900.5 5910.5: 0.7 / 17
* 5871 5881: 0.3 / 18.1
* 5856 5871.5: 1.0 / 17.5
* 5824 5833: 0.6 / 17.7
